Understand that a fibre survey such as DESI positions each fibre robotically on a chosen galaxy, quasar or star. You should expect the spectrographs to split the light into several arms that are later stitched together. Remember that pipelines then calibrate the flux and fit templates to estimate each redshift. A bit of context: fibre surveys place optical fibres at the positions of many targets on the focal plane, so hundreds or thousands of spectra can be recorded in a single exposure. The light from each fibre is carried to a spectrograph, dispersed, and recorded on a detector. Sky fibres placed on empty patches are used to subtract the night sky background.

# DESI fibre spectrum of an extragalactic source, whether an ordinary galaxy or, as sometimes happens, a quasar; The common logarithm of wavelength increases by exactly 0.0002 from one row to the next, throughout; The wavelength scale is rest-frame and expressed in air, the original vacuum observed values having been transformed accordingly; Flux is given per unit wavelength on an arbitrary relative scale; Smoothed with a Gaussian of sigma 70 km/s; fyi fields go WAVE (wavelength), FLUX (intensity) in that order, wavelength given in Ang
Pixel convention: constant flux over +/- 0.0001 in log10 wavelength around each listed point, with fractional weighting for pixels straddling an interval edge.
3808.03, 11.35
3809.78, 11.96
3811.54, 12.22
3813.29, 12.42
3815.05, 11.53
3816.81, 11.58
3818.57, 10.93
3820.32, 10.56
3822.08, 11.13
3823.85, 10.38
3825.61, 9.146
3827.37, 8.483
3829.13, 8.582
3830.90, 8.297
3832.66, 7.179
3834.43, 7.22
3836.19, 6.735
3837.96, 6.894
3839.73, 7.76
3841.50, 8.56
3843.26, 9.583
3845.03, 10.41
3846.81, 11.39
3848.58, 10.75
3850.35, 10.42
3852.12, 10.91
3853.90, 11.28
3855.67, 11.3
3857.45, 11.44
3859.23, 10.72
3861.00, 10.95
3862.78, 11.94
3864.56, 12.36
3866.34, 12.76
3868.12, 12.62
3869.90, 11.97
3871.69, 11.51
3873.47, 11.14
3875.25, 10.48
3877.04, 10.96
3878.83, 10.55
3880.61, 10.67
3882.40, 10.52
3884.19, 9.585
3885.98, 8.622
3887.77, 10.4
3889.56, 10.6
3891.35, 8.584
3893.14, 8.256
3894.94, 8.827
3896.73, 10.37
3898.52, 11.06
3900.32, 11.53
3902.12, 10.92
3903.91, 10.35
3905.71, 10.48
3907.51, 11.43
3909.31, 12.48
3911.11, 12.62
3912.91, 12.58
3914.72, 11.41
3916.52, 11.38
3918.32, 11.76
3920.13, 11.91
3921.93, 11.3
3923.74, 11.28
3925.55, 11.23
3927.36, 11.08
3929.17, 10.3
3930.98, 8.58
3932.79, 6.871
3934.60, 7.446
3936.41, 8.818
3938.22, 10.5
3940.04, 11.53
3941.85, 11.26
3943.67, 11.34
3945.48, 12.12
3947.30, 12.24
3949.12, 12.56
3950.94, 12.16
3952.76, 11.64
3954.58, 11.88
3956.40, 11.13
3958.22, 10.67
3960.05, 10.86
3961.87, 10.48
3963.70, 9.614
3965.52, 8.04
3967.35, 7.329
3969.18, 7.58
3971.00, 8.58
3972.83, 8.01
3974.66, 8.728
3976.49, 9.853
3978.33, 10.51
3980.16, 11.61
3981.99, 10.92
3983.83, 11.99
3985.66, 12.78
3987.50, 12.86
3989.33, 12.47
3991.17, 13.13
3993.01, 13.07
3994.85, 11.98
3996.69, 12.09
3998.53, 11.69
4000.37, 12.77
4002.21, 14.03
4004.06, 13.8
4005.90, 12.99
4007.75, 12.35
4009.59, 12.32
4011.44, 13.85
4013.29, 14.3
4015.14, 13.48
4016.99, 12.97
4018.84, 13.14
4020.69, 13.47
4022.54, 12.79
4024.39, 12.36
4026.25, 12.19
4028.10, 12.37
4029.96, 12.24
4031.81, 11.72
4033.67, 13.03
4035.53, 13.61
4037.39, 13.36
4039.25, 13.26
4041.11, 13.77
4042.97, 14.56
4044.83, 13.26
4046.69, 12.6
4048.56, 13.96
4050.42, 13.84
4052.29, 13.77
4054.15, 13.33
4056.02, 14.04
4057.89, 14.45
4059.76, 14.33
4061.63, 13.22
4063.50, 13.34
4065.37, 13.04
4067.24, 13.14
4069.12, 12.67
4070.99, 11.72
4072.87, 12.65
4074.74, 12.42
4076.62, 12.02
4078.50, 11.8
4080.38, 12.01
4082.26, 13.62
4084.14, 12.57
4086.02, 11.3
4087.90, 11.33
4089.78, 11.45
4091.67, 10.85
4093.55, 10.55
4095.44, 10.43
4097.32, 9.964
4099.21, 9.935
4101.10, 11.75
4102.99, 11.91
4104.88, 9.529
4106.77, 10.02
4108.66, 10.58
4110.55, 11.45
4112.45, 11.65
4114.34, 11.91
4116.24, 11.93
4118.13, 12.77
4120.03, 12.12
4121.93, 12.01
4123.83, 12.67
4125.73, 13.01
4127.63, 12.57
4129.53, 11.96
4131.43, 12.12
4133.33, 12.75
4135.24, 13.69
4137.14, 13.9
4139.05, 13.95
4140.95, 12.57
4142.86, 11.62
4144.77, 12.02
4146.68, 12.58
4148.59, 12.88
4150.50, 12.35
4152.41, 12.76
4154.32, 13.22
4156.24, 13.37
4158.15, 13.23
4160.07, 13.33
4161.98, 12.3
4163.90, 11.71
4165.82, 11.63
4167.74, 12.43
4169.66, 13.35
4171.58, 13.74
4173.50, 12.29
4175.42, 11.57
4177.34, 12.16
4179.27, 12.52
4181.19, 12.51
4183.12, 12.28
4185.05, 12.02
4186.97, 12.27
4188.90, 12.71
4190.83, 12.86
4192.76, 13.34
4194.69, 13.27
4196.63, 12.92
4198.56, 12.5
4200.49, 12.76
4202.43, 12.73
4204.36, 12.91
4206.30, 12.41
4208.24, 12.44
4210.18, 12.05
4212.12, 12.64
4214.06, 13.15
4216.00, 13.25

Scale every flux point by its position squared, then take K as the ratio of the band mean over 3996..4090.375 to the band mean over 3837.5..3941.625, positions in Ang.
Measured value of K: 1.32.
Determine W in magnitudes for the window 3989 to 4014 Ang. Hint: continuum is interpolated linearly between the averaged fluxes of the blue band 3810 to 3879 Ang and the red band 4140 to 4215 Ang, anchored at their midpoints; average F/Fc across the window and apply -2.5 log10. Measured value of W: -0.13 mag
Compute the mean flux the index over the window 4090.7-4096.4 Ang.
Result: 10.6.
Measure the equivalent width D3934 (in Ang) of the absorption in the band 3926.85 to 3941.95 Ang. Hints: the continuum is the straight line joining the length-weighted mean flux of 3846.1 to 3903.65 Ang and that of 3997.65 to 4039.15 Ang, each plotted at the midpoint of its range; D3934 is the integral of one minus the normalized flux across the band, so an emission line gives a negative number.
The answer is 2.9 Ang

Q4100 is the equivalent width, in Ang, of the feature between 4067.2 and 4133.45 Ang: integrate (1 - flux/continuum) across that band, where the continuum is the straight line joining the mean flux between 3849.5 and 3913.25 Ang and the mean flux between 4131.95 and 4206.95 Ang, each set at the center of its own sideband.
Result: 3.0 Ang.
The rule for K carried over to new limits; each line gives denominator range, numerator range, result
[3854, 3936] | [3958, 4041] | 1.16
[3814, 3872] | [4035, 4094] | 1.41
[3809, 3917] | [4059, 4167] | 1.32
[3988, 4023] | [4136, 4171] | 1.06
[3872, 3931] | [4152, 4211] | 1.35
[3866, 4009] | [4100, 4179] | 1.24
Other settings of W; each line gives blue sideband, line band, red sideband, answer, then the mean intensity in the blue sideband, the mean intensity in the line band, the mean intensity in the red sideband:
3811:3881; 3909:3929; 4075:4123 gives -0.09 mag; 10.4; 11.7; 11.4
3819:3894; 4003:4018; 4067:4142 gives -0.18 mag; 10.1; 13.3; 11.9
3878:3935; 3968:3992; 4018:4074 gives 0.12 mag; 10.5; 10.7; 13.2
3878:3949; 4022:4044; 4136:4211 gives -0.12 mag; 10.6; 12.9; 12.7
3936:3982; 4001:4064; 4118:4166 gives -0.18 mag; 10.4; 13.3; 12.7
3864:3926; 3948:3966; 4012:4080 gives 0.08 mag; 11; 11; 13.1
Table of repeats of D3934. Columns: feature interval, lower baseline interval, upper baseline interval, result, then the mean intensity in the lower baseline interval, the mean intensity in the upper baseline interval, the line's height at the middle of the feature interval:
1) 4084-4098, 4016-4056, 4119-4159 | 2.10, 13.1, 12.7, 12.9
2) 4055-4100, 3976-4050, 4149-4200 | 1.80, 12.8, 12.6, 12.7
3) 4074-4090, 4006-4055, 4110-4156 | 0.95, 13.1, 12.5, 12.8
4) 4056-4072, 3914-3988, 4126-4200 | -2.22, 10.5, 12.7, 11.7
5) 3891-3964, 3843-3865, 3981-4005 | 6.35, 11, 12.6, 11.9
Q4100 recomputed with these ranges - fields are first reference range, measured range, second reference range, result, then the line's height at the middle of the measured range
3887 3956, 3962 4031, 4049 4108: -1.5 Ang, 11.5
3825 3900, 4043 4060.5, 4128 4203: -3.1 Ang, 11.7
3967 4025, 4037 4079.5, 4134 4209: -3.6 Ang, 12.2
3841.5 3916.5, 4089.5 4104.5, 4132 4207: 1.8 Ang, 12.2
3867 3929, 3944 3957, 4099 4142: -0.9 Ang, 11.2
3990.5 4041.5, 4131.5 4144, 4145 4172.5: -0.2 Ang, 12.8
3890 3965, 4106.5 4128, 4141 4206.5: 0.5 Ang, 12.2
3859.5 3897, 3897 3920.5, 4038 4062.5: -0.6 Ang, 11.2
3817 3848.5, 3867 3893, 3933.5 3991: -2.4 Ang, 9.65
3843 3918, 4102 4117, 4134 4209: 1.5 Ang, 12.3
